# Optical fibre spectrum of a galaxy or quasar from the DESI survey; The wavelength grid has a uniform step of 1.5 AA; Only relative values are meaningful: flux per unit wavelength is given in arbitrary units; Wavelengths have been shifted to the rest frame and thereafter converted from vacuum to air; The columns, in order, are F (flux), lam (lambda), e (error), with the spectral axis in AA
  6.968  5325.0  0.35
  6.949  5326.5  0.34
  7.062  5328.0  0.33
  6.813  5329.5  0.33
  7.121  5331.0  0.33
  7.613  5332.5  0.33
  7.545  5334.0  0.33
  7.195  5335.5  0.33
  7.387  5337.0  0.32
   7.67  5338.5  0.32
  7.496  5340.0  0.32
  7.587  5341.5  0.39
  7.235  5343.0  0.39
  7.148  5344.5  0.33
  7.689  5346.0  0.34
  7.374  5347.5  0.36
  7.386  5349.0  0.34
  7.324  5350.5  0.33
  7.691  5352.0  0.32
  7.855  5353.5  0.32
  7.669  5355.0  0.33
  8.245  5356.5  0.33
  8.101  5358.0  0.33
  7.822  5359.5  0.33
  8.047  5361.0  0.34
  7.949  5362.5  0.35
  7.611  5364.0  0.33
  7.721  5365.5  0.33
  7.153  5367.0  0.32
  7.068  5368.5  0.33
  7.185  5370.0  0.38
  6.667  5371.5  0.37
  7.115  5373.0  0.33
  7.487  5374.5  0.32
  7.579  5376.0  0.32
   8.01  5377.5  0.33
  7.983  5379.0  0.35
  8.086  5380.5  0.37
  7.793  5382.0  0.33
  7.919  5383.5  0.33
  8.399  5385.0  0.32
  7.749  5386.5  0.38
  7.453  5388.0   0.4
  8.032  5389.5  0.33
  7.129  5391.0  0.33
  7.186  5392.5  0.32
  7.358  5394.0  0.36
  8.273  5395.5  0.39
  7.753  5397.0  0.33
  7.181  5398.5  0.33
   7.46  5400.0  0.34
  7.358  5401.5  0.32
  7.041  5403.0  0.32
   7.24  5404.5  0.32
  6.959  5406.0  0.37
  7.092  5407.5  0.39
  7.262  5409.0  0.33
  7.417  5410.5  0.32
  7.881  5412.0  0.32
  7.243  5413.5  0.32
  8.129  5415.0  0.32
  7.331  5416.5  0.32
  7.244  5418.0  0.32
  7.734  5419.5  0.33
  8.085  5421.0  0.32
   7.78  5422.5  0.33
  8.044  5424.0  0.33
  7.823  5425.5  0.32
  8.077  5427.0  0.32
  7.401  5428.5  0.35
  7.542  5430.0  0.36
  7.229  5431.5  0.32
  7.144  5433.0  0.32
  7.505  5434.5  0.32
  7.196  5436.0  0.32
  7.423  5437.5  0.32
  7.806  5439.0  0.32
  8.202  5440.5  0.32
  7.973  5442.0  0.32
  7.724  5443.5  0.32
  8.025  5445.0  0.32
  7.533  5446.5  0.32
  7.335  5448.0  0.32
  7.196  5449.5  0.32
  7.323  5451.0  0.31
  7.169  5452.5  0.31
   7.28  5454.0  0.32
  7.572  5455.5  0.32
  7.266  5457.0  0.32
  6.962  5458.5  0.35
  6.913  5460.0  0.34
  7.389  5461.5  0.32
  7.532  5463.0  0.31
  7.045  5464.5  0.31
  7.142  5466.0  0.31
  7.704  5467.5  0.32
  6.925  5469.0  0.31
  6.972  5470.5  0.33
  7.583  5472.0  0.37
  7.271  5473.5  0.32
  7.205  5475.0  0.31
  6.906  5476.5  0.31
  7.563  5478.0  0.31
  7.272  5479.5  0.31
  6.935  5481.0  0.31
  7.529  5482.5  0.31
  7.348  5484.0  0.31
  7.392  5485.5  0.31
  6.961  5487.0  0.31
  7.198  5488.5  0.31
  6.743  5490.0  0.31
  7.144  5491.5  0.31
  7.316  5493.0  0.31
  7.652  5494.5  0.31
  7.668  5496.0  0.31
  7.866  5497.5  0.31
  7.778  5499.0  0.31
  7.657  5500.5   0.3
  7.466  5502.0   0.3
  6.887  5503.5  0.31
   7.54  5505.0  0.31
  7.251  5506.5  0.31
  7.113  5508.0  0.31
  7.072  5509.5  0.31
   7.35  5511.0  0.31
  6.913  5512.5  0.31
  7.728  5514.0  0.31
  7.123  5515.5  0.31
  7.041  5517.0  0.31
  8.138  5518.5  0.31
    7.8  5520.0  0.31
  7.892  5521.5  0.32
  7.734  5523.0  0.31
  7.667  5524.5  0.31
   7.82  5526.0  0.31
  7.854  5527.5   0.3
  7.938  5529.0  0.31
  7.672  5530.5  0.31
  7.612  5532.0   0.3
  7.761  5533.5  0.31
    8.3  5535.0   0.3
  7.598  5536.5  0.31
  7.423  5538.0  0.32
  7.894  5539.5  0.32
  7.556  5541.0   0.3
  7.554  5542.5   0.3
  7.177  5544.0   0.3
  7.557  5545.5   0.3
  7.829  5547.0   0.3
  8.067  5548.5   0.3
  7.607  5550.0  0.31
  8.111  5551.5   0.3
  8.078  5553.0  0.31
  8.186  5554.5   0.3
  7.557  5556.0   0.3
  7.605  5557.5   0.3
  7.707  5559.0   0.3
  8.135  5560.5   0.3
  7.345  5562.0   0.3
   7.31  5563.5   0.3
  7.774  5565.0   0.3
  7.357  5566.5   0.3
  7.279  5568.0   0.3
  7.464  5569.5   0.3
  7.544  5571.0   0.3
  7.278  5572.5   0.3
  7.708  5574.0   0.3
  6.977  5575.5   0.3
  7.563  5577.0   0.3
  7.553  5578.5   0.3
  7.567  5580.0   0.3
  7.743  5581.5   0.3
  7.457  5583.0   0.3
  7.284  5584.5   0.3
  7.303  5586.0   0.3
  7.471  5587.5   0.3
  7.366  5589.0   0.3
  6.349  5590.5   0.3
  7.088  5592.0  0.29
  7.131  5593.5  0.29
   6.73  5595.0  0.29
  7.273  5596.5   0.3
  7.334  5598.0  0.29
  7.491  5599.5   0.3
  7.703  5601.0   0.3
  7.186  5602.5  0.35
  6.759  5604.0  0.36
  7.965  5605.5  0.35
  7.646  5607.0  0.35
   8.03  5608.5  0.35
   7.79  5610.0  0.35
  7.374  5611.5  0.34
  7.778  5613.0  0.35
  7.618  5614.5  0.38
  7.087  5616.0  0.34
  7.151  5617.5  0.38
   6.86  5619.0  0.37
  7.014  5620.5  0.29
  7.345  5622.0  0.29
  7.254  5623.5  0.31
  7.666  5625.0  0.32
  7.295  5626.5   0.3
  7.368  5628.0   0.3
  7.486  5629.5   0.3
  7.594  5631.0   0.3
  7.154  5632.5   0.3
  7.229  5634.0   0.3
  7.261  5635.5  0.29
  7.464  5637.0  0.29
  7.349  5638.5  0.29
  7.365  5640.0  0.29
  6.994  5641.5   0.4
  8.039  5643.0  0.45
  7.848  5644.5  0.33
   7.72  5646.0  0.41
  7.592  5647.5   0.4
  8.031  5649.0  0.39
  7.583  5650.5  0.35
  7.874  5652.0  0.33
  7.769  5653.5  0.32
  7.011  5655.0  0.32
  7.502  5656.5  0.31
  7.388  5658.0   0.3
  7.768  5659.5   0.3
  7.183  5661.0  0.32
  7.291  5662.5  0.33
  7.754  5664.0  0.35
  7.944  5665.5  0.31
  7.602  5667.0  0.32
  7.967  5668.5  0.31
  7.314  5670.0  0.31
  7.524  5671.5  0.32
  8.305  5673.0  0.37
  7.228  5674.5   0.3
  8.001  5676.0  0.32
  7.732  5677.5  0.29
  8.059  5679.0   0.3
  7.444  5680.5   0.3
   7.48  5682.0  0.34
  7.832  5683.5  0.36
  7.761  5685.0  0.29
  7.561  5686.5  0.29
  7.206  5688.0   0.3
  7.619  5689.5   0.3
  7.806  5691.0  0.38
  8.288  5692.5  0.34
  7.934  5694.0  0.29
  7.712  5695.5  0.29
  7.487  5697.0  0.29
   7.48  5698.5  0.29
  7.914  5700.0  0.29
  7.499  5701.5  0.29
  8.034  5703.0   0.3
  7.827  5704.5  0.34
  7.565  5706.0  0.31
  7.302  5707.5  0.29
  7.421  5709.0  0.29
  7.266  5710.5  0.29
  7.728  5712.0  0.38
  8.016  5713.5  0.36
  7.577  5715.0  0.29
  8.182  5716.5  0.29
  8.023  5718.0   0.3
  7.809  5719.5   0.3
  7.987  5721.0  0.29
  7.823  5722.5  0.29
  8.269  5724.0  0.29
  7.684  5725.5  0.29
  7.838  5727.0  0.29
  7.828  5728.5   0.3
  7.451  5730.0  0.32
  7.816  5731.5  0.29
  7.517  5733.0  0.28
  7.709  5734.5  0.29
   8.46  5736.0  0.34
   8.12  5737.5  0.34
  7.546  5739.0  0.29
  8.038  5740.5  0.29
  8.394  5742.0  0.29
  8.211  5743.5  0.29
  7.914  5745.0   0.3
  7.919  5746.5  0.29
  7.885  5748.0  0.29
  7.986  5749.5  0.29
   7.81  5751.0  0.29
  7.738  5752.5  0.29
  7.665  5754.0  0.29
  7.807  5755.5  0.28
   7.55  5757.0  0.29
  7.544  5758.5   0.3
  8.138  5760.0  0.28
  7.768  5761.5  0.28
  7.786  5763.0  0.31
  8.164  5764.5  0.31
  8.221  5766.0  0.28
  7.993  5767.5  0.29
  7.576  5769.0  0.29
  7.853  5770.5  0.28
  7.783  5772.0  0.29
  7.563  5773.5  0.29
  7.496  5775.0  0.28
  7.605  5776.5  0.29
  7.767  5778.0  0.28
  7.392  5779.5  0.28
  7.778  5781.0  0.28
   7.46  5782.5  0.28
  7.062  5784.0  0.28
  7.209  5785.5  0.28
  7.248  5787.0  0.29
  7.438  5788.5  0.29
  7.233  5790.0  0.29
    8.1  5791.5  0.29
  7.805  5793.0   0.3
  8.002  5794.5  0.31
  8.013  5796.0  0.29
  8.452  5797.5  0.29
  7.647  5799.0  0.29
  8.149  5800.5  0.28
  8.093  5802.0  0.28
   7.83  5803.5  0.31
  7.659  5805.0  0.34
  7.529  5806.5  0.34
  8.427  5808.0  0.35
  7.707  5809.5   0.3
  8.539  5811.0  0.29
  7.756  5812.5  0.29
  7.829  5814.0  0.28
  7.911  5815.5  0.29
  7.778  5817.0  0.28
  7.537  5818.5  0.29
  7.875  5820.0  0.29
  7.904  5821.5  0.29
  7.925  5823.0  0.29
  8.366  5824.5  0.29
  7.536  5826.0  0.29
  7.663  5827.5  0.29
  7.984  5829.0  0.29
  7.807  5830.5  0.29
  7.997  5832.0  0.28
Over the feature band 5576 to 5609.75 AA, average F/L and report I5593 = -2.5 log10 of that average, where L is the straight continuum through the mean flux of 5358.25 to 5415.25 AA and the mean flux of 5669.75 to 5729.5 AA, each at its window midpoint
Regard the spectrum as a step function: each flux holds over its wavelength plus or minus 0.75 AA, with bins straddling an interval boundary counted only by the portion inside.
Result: 0.04 mag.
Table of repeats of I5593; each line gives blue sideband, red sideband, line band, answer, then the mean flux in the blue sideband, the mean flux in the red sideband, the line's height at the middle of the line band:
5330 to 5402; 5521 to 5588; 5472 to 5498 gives 0.05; 7.58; 7.64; 7.62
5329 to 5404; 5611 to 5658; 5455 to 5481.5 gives 0.04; 7.56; 7.44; 7.51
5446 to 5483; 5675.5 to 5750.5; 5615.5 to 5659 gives 0.03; 7.26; 7.8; 7.63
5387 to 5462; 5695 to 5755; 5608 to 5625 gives 0.04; 7.49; 7.81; 7.7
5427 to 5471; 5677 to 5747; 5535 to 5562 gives -0.03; 7.41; 7.79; 7.55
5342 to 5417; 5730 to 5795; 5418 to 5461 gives 0.01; 7.56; 7.76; 7.59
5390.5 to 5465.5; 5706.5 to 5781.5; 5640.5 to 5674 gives 0.01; 7.48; 7.81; 7.72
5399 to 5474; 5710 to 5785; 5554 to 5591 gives 0.02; 7.45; 7.81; 7.61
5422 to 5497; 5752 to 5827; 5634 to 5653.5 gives 0.00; 7.4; 7.78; 7.61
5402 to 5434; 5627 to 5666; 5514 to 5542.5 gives -0.03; 7.51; 7.52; 7.51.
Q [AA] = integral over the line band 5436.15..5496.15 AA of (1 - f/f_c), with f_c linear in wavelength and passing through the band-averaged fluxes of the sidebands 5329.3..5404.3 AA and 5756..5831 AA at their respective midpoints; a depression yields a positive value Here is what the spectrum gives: 2.08 AA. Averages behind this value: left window 7.56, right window 7.79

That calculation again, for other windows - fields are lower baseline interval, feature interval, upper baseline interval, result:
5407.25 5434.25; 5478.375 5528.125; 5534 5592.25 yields 1.0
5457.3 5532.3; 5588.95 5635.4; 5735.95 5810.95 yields 1.5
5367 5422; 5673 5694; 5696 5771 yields 0.1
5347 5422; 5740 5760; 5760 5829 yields -0.3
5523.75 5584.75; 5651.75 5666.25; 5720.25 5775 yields 0.4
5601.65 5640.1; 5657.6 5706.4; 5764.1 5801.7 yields -1.1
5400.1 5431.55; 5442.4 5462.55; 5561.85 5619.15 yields 0.3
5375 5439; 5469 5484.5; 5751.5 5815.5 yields 0.8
